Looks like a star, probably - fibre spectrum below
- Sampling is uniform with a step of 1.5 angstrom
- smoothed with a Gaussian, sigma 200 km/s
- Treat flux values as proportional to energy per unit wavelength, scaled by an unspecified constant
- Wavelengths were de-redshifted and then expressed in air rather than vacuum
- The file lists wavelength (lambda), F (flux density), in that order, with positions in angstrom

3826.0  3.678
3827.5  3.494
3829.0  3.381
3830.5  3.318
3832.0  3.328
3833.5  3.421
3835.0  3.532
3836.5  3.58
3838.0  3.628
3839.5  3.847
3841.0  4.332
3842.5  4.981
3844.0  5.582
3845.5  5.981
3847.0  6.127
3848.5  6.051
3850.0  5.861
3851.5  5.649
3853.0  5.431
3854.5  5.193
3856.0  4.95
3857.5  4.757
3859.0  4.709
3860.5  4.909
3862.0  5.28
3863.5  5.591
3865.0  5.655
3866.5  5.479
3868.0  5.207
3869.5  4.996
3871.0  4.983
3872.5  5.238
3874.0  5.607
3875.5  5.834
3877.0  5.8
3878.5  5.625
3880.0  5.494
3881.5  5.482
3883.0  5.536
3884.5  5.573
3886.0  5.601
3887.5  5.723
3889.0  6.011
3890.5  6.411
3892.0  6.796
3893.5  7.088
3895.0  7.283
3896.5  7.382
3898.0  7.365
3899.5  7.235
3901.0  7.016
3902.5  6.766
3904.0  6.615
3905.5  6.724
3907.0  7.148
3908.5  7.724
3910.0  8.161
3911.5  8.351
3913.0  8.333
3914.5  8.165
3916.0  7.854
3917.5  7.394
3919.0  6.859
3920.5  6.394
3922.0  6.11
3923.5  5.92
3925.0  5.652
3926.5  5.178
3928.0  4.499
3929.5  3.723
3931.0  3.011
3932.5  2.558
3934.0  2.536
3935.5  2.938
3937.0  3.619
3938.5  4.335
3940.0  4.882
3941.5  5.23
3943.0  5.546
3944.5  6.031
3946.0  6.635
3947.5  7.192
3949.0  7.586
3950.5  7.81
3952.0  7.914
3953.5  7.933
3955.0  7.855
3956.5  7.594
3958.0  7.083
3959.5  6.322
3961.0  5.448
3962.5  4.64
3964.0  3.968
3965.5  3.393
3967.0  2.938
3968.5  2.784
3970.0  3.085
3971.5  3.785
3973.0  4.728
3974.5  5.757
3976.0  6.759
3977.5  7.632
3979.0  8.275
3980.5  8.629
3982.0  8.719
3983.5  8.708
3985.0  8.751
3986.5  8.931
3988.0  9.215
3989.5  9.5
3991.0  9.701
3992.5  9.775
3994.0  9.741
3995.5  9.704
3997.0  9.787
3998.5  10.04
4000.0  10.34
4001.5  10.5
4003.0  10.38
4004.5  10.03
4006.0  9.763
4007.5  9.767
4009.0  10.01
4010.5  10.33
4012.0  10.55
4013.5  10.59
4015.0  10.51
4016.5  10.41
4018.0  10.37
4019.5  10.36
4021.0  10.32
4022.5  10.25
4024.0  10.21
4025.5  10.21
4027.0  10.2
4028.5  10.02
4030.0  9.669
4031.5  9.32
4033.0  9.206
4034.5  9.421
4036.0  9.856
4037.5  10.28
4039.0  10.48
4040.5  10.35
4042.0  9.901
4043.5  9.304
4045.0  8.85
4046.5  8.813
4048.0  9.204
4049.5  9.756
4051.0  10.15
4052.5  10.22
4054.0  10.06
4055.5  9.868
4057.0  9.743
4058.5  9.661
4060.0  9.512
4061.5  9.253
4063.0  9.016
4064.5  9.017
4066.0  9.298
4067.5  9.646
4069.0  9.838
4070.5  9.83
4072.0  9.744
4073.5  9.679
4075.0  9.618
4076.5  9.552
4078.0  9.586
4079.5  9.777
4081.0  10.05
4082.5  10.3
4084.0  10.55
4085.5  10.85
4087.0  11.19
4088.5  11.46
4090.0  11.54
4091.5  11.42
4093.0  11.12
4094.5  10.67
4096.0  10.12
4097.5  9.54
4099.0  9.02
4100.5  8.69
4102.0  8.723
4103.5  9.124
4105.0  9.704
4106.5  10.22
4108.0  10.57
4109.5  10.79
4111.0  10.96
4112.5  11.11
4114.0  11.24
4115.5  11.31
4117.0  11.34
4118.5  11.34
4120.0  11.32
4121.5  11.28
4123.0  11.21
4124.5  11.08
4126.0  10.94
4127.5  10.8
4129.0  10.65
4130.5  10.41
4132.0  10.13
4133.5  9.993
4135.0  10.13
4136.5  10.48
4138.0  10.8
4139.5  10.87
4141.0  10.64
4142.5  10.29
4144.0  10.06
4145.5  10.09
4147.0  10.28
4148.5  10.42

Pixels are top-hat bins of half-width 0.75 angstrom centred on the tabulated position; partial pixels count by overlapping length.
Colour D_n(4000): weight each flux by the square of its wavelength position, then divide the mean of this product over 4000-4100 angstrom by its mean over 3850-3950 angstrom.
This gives 1.84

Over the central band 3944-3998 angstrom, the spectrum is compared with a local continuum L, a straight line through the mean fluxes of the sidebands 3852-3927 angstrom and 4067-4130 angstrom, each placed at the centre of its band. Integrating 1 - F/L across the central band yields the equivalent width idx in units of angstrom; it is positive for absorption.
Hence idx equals 5.5 angstrom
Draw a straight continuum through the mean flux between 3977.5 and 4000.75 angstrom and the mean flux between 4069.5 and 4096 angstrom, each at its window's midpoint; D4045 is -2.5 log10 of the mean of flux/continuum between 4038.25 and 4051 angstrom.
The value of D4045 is 0.04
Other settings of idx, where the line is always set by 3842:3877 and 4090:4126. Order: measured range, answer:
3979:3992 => -1.6 angstrom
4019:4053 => -3.0 angstrom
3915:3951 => 7.9 angstrom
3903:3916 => -2.4 angstrom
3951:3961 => 0.1 angstrom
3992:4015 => -4.7 angstrom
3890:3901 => -1.7 angstrom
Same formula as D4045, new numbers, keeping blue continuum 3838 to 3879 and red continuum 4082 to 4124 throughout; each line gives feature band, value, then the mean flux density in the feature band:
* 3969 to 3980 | 0.342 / 5.72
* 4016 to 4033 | -0.136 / 10.1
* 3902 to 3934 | 0.048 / 6.25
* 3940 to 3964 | 0.116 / 6.58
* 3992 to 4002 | -0.200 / 9.98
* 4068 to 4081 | 0.029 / 9.72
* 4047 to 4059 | -0.034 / 9.82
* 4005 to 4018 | -0.188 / 10.2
